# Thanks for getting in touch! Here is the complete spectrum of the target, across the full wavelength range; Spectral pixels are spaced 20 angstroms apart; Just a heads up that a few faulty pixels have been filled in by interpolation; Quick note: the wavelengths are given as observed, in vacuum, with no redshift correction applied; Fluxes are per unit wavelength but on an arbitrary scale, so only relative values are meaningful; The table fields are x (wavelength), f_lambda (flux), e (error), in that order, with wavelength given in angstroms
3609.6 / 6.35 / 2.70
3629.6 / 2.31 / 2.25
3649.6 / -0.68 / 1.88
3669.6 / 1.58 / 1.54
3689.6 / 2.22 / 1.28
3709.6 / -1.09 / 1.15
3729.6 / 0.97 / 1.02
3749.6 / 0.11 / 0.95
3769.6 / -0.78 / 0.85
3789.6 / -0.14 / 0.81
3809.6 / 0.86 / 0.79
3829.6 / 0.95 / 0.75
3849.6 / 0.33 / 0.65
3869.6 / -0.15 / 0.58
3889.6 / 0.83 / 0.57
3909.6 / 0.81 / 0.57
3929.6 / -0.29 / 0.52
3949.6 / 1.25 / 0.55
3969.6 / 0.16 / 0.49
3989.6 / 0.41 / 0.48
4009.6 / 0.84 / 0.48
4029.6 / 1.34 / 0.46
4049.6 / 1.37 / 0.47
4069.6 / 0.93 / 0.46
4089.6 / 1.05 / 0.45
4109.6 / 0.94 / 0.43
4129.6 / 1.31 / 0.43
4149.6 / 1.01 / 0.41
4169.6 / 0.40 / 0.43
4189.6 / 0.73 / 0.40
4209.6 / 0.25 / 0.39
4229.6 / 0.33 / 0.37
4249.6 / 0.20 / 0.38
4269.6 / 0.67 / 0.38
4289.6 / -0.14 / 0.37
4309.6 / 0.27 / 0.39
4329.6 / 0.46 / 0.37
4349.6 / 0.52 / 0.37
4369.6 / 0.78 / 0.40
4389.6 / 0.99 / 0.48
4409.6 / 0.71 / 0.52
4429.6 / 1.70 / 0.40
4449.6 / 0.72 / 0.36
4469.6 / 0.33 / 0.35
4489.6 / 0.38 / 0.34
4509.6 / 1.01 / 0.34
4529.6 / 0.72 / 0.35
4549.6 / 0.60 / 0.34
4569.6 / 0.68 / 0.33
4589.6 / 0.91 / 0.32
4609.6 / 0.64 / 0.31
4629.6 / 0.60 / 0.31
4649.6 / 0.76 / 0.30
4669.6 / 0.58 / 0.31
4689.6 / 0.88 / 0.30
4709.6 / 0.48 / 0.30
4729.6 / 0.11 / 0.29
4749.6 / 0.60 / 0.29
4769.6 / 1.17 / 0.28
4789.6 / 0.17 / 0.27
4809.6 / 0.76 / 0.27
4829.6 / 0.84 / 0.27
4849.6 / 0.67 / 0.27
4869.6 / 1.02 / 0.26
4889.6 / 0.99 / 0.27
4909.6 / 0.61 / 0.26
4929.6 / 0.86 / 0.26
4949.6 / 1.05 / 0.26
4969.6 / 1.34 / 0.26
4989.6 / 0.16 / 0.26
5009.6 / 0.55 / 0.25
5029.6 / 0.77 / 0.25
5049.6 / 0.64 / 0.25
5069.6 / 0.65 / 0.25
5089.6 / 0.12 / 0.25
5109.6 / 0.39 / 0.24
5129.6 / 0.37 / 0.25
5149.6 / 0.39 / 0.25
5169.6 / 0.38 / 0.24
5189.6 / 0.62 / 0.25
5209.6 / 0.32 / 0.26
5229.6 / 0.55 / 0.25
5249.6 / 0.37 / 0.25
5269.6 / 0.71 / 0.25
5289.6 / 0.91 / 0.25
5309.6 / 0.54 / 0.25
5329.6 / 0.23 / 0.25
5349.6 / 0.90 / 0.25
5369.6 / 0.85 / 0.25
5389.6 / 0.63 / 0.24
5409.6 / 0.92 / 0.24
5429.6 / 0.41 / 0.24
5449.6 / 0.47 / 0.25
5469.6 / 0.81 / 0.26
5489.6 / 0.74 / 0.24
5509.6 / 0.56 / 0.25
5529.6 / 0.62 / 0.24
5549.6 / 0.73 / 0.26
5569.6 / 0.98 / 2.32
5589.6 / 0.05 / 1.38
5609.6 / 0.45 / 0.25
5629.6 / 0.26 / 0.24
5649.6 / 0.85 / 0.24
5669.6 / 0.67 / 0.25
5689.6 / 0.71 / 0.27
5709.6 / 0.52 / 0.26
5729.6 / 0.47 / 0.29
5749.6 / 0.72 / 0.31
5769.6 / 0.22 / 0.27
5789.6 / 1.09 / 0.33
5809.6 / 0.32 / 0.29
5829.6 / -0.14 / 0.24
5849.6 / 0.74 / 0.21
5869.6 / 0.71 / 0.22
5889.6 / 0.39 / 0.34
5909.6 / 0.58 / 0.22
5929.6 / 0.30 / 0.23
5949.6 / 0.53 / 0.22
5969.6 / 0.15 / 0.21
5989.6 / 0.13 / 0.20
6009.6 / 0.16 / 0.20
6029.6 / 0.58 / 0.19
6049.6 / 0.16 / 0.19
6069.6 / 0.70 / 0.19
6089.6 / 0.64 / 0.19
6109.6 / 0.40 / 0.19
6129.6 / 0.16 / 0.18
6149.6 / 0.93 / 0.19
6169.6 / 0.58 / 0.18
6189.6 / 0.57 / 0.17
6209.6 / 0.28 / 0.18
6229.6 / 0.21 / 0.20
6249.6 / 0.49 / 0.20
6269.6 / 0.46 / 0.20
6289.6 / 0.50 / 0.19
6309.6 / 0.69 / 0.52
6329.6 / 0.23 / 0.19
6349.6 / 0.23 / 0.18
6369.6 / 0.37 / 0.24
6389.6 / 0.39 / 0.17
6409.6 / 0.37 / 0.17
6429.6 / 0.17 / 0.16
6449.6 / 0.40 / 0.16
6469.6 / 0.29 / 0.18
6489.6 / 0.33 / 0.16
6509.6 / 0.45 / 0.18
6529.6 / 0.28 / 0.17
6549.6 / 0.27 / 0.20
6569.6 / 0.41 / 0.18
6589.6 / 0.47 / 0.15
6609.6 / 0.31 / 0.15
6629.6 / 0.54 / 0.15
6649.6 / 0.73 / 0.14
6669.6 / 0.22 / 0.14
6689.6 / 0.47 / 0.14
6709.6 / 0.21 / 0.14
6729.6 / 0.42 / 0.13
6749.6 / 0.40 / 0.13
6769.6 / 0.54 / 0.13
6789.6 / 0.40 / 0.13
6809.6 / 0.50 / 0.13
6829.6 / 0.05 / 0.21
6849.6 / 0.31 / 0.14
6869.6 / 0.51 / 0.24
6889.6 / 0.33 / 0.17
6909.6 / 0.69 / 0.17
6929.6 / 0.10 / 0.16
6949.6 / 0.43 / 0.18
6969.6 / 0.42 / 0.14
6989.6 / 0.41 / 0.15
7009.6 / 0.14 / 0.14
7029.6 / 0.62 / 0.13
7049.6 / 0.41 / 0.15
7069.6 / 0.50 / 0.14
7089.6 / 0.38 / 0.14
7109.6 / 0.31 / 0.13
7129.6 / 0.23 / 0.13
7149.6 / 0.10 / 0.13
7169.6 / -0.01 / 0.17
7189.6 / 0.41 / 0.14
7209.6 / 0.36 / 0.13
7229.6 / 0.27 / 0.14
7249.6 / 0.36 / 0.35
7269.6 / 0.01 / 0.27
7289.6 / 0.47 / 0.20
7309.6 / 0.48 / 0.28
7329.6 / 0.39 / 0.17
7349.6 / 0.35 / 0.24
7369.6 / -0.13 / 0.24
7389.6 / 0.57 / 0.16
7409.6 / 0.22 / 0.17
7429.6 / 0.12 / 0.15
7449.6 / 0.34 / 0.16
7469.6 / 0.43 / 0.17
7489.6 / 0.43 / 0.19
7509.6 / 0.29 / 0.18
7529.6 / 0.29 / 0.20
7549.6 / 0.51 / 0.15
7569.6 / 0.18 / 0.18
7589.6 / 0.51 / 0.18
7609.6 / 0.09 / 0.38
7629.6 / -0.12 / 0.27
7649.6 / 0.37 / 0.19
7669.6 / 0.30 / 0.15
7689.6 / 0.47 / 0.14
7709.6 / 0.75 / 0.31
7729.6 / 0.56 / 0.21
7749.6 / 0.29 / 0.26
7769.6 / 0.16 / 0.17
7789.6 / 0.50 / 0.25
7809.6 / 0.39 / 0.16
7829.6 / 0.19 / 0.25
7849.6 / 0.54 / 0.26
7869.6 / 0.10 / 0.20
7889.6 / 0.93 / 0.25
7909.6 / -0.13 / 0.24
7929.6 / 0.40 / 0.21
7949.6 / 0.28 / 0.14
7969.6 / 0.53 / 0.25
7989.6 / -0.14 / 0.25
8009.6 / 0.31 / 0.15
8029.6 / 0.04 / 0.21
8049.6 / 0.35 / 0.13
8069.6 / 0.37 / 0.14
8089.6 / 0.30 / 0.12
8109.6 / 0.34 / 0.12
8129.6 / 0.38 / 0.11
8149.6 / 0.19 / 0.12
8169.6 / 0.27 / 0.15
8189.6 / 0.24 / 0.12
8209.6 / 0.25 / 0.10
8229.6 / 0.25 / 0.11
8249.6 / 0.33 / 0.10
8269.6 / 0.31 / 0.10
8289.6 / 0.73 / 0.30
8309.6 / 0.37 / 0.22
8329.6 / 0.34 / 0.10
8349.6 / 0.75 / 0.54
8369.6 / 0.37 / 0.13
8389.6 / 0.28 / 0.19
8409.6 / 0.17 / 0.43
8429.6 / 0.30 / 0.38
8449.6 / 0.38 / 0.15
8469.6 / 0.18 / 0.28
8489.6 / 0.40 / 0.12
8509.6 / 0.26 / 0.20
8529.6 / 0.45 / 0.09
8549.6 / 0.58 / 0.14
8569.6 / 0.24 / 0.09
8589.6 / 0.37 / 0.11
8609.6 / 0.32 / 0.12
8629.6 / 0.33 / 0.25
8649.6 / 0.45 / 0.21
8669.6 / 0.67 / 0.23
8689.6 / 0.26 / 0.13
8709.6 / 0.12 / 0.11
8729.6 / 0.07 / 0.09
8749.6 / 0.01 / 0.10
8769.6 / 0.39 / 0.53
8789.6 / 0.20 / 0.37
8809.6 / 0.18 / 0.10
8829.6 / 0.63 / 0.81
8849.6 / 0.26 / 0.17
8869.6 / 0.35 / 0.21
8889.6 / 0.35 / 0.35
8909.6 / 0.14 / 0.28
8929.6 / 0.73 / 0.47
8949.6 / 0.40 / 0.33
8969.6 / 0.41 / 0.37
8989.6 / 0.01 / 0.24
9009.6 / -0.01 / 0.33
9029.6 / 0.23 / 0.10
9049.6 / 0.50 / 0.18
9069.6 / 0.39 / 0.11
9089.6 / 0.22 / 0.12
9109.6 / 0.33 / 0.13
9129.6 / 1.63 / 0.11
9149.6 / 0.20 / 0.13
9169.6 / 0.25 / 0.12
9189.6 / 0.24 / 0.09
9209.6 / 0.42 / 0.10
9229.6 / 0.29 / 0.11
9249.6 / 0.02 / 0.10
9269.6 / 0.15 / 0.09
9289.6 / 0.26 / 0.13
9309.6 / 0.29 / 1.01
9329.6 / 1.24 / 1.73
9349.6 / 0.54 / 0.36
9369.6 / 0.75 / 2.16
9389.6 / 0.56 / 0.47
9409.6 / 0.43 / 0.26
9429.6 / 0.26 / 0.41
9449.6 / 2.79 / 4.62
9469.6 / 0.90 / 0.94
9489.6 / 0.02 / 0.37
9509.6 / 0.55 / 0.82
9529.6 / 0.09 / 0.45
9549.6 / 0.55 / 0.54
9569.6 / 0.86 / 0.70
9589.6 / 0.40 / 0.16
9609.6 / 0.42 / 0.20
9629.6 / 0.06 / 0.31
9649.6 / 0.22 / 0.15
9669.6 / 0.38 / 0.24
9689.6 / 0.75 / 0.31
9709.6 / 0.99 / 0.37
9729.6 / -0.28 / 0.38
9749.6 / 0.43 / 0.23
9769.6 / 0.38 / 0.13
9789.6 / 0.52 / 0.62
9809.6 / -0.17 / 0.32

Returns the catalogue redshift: 1.45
